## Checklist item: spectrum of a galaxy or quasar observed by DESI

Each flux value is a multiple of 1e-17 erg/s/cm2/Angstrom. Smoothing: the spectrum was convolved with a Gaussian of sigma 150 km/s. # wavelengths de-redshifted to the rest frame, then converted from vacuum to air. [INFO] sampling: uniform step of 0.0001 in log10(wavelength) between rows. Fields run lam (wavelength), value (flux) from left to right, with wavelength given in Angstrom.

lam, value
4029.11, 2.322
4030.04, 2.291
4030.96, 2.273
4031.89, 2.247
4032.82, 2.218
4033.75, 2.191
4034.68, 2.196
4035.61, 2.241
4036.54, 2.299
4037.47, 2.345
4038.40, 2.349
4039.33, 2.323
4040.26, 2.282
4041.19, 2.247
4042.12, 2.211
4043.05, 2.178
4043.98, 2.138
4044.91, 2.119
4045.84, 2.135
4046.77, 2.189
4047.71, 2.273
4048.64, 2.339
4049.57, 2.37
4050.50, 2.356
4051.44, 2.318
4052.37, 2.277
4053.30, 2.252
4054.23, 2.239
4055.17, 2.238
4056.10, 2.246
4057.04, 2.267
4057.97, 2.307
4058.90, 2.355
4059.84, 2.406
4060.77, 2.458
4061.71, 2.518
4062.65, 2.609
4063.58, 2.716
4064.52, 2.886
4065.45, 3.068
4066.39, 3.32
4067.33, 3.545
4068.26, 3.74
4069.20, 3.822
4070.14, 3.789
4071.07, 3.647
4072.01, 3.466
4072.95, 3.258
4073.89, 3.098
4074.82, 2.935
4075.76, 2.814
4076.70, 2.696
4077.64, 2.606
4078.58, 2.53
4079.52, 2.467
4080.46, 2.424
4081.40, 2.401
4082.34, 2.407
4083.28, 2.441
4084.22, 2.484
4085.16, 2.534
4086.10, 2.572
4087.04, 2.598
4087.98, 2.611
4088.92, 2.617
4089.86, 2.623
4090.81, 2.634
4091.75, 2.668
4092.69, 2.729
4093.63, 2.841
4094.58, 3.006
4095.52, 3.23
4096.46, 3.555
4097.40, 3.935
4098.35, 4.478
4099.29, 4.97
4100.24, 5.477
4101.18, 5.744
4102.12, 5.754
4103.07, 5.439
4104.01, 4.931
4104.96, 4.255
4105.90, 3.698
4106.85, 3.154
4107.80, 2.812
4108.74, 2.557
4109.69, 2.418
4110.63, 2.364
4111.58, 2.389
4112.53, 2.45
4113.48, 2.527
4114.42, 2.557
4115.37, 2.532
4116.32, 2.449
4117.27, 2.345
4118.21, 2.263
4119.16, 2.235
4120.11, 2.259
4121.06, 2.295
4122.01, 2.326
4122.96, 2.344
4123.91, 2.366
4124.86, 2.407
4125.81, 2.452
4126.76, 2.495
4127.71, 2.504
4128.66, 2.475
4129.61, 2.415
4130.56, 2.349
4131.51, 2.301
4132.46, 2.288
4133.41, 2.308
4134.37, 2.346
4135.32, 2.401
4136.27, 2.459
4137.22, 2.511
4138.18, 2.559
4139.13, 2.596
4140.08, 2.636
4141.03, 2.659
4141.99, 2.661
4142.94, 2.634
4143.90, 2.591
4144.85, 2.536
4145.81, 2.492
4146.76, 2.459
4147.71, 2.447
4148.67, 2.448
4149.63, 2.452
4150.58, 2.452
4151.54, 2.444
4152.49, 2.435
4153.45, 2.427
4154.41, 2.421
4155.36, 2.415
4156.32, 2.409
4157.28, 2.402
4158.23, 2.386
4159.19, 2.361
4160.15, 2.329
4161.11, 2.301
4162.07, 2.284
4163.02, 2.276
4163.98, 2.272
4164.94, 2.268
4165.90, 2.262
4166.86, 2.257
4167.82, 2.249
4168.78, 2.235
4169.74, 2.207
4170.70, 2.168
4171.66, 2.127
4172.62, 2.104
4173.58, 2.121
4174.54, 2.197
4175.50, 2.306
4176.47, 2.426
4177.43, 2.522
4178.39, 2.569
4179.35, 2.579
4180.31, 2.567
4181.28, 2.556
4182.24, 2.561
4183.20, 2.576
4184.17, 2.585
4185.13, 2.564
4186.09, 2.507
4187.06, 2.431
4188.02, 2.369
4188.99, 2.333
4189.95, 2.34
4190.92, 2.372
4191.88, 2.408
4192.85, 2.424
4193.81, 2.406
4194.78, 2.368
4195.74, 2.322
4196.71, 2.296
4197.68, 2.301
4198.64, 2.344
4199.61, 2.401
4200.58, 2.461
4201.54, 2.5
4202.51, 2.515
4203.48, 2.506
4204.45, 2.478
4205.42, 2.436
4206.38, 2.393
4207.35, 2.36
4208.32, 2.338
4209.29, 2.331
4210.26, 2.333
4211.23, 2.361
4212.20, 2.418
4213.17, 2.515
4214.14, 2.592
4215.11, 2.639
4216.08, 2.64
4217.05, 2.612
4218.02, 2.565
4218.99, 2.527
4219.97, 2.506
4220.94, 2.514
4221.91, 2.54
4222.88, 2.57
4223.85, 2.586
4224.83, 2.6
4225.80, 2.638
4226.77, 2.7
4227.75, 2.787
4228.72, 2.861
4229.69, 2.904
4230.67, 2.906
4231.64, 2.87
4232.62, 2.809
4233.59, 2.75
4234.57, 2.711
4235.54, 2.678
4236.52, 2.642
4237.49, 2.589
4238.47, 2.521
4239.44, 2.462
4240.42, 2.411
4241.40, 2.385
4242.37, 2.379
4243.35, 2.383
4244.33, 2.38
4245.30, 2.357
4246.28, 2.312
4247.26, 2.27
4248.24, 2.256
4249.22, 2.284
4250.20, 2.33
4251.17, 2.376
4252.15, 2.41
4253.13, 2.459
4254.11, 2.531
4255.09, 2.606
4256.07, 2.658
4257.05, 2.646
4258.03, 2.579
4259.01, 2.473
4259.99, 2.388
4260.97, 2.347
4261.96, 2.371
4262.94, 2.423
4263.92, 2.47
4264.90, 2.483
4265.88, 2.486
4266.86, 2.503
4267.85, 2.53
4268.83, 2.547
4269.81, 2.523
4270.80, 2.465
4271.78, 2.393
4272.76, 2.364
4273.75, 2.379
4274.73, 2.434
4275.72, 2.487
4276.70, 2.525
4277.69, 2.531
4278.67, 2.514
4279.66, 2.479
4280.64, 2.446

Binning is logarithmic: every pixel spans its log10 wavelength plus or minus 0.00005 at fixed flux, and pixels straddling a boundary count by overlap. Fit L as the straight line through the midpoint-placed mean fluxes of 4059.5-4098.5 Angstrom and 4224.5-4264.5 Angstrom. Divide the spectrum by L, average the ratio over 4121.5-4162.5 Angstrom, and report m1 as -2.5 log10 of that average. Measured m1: 0.14 mag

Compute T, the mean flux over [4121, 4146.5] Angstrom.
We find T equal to 2.46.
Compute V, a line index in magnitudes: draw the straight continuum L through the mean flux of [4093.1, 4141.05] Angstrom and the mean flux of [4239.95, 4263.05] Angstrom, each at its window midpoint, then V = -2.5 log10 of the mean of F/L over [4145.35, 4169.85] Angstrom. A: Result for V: 0.19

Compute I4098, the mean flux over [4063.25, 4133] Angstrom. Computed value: 3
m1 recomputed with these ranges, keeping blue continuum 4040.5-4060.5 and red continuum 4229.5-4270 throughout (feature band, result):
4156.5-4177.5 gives 0.06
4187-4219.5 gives 0.01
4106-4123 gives -0.07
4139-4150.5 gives -0.07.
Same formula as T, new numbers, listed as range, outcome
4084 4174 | 2.72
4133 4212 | 2.41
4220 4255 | 2.55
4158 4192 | 2.36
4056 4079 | 2.94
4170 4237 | 2.5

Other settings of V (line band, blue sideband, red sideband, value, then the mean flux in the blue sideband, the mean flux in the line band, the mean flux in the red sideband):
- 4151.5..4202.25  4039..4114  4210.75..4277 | 0.134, 2.93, 2.37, 2.52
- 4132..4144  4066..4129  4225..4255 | 0.158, 3.04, 2.51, 2.55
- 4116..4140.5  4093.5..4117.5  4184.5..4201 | 0.328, 3.55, 2.4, 2.39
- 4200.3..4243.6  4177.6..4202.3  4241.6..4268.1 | -0.053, 2.45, 2.56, 2.43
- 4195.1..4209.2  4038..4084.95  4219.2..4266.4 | 0.065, 2.61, 2.4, 2.53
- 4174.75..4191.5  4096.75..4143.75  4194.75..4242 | 0.090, 2.95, 2.47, 2.54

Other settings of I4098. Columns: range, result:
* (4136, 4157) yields 2.51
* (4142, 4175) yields 2.35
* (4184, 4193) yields 2.43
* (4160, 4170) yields 2.27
